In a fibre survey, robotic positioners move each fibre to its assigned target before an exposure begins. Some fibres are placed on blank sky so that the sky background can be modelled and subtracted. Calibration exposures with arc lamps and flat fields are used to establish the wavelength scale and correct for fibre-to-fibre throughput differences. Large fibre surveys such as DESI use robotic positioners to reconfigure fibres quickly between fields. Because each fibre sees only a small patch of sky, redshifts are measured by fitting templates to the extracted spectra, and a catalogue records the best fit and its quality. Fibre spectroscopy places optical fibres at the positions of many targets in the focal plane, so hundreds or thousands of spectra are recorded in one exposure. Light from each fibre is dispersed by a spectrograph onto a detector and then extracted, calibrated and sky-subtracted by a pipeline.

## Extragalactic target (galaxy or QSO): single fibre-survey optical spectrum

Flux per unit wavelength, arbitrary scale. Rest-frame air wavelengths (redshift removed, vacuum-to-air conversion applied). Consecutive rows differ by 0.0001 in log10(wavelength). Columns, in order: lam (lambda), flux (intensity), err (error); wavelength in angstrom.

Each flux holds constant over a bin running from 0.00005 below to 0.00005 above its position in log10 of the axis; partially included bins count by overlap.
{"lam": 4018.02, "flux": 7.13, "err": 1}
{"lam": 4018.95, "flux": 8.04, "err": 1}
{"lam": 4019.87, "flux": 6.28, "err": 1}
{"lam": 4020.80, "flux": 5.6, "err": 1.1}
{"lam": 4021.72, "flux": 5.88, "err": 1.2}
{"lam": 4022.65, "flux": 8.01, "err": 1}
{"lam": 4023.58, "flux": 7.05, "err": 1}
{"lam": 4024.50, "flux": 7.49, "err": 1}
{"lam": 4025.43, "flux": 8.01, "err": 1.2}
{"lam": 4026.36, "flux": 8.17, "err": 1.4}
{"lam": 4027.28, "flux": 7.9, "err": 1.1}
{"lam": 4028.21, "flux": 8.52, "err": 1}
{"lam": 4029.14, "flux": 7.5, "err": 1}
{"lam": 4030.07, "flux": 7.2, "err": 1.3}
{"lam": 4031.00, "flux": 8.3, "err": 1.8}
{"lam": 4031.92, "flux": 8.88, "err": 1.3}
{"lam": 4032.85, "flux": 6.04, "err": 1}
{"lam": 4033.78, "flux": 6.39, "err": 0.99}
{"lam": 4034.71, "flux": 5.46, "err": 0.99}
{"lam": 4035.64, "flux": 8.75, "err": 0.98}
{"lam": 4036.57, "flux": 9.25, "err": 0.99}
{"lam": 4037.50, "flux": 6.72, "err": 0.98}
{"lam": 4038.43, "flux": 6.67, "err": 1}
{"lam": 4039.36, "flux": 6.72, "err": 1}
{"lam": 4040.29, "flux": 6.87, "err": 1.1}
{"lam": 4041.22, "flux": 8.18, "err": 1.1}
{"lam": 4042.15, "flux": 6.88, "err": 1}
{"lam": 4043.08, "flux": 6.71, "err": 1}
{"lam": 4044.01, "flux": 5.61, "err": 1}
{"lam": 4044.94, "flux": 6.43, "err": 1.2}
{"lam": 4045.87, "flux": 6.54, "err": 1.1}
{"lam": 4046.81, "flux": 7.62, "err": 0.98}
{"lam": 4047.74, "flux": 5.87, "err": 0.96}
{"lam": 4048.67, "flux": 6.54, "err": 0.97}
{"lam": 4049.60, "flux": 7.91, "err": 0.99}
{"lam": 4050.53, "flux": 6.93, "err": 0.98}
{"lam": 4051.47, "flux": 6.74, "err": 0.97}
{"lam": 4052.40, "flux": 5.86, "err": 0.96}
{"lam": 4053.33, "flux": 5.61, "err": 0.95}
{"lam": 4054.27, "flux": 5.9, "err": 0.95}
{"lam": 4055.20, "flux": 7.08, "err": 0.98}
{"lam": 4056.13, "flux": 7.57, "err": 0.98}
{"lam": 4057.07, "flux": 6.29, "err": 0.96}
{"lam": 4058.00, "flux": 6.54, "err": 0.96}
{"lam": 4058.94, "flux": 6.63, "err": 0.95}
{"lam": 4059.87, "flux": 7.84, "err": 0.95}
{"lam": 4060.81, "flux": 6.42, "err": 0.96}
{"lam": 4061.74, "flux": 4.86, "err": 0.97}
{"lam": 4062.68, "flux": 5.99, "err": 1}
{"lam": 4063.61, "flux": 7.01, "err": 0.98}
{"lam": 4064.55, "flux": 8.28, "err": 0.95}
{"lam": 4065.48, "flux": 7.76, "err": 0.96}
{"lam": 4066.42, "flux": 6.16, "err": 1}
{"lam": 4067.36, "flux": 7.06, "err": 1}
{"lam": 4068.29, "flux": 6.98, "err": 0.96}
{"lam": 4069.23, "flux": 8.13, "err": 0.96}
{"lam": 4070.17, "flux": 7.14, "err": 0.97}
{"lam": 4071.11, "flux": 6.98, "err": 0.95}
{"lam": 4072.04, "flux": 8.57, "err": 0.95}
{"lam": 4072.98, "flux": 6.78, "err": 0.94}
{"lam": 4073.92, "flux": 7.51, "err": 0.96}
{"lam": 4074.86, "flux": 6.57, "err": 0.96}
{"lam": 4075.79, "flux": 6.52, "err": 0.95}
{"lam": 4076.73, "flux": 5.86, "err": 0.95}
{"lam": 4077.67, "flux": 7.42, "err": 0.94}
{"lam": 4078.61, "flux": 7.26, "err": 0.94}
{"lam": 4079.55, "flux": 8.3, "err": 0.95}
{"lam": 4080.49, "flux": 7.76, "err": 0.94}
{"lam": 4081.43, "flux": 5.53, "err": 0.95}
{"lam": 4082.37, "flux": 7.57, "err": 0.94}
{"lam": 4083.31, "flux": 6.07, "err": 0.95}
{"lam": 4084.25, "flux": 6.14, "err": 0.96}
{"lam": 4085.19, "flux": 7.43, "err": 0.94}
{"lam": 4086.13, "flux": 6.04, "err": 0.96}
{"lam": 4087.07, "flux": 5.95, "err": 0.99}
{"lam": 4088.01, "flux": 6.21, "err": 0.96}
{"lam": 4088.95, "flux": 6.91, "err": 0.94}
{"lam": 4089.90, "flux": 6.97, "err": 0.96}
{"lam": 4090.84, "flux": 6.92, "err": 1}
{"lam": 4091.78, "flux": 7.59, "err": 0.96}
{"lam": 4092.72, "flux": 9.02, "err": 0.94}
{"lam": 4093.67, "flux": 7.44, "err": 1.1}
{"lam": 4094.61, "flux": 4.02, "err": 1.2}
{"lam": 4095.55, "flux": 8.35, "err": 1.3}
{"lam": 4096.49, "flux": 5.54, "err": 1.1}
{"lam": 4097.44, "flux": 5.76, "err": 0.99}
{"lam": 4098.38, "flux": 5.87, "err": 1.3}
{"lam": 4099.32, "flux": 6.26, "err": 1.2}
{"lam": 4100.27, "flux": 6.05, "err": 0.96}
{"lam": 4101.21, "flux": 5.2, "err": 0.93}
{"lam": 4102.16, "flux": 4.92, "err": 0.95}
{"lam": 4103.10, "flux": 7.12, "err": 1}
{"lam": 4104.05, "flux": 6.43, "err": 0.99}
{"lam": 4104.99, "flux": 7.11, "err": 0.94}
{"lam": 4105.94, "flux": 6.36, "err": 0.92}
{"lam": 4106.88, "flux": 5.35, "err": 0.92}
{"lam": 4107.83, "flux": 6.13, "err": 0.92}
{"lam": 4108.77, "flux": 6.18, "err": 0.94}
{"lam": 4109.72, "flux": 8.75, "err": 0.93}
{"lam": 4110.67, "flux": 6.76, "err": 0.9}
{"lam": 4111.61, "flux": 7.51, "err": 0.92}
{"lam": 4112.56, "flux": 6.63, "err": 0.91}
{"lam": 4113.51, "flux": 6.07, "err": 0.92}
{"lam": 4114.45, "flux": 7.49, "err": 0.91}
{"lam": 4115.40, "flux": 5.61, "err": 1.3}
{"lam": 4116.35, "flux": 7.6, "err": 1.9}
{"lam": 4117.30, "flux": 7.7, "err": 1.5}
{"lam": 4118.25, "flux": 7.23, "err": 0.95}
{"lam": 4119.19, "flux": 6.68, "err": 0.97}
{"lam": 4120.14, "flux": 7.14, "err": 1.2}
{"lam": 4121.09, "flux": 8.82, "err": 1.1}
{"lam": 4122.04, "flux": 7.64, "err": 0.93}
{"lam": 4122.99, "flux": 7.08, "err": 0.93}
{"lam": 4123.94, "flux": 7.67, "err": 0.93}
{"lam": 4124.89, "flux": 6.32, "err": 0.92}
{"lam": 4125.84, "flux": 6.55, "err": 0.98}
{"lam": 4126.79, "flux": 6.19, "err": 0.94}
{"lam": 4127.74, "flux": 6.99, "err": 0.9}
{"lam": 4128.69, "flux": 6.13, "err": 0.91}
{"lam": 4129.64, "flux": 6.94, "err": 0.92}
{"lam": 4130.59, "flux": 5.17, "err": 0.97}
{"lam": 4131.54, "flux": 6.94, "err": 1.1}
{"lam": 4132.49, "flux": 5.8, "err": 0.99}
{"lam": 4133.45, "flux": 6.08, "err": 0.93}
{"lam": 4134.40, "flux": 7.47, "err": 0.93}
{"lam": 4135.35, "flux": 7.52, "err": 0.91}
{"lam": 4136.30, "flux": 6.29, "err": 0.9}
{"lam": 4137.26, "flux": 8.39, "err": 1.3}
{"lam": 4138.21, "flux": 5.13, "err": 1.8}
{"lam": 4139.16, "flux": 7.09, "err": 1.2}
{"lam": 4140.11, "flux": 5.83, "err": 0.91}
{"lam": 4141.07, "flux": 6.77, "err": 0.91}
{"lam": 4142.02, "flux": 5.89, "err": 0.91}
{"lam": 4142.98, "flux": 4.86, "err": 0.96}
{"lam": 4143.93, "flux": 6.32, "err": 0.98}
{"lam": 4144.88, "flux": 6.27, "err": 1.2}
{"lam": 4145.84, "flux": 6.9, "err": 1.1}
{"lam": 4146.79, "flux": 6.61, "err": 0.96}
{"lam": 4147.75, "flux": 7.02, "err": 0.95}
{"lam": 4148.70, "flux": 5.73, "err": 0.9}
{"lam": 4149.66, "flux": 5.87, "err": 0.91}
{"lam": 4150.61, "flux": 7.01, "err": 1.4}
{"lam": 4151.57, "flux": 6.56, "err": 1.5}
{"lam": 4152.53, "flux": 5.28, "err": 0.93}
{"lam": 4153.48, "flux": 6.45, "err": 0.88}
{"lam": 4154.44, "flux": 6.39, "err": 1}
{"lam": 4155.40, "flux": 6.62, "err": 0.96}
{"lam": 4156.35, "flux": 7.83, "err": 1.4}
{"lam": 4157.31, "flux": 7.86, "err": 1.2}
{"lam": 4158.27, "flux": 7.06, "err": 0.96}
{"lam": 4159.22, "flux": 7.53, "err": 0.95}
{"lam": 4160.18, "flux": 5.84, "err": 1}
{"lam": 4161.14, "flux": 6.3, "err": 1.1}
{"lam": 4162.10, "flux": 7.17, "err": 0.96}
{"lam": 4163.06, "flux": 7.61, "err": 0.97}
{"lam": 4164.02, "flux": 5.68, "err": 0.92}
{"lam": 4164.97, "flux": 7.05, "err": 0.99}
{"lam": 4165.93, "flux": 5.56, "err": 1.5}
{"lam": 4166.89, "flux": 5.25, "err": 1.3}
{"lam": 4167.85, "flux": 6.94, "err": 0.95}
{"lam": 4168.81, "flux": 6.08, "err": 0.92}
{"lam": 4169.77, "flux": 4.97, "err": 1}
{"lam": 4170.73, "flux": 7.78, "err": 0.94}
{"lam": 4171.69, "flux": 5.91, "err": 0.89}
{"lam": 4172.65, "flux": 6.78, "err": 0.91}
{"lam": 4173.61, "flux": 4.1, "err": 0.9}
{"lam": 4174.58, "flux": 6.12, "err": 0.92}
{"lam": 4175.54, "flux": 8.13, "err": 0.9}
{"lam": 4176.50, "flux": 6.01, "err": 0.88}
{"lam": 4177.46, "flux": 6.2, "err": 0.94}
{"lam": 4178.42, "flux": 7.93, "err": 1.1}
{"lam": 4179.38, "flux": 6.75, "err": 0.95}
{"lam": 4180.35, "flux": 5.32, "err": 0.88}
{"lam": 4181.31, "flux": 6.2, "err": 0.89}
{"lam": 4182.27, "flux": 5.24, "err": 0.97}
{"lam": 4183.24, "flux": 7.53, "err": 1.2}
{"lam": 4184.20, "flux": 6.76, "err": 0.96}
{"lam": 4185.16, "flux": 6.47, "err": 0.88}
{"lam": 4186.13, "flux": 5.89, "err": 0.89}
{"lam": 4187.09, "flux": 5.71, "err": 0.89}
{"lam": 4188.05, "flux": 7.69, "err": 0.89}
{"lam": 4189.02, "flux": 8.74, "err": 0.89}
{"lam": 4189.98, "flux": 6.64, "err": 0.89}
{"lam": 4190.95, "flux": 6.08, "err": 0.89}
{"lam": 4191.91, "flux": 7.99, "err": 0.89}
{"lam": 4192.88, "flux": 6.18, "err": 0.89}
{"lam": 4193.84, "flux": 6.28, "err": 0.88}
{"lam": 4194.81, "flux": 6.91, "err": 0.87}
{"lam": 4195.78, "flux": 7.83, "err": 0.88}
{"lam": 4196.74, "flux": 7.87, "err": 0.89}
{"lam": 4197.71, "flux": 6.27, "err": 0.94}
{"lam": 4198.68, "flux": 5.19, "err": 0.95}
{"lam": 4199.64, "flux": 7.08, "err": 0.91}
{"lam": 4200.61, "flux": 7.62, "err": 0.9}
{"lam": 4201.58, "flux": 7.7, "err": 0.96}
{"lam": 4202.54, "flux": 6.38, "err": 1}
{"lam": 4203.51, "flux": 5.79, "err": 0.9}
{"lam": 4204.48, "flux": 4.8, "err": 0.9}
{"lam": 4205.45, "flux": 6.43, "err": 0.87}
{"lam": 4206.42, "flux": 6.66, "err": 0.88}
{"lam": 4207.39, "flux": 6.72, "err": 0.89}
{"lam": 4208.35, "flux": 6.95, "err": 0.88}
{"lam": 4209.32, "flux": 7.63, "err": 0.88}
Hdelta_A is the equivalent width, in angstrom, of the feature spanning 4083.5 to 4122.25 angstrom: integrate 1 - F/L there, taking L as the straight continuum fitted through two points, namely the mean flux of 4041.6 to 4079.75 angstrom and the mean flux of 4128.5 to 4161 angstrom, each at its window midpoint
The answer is -0.1 angstrom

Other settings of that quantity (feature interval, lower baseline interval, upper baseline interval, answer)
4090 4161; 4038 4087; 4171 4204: 1.0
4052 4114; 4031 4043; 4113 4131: 3.1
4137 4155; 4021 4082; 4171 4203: 1.2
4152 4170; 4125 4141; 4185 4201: 0.4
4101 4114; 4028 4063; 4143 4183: 0.3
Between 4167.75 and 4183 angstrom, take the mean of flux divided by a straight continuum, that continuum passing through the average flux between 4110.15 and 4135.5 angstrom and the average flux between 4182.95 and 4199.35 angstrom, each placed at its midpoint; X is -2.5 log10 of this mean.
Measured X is 0.092 mag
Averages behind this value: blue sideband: 6.87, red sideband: 6.82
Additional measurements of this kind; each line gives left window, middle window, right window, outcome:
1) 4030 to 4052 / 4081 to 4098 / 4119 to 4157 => 0.03 mag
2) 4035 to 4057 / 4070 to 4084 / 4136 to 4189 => -0.04 mag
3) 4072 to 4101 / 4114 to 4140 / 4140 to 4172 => -0.05 mag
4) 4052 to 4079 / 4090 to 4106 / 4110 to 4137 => 0.06 mag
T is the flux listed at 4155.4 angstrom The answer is 6.62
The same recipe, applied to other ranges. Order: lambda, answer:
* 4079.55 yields 8.3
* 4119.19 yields 6.68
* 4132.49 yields 5.8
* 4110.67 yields 6.76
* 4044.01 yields 5.61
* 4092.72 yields 9.02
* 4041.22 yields 8.18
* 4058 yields 6.54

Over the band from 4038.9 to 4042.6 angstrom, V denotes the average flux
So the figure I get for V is 7.17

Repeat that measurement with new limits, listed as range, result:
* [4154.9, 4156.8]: 7.22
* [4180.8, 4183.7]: 6.3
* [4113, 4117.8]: 6.89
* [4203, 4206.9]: 5.91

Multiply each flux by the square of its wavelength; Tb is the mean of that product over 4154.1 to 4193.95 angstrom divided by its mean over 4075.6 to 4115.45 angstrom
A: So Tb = 1.0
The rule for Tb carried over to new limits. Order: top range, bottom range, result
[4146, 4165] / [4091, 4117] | 1.04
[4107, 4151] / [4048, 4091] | 1.01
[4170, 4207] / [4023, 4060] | 1.00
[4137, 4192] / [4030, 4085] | 0.99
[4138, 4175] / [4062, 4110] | 0.98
